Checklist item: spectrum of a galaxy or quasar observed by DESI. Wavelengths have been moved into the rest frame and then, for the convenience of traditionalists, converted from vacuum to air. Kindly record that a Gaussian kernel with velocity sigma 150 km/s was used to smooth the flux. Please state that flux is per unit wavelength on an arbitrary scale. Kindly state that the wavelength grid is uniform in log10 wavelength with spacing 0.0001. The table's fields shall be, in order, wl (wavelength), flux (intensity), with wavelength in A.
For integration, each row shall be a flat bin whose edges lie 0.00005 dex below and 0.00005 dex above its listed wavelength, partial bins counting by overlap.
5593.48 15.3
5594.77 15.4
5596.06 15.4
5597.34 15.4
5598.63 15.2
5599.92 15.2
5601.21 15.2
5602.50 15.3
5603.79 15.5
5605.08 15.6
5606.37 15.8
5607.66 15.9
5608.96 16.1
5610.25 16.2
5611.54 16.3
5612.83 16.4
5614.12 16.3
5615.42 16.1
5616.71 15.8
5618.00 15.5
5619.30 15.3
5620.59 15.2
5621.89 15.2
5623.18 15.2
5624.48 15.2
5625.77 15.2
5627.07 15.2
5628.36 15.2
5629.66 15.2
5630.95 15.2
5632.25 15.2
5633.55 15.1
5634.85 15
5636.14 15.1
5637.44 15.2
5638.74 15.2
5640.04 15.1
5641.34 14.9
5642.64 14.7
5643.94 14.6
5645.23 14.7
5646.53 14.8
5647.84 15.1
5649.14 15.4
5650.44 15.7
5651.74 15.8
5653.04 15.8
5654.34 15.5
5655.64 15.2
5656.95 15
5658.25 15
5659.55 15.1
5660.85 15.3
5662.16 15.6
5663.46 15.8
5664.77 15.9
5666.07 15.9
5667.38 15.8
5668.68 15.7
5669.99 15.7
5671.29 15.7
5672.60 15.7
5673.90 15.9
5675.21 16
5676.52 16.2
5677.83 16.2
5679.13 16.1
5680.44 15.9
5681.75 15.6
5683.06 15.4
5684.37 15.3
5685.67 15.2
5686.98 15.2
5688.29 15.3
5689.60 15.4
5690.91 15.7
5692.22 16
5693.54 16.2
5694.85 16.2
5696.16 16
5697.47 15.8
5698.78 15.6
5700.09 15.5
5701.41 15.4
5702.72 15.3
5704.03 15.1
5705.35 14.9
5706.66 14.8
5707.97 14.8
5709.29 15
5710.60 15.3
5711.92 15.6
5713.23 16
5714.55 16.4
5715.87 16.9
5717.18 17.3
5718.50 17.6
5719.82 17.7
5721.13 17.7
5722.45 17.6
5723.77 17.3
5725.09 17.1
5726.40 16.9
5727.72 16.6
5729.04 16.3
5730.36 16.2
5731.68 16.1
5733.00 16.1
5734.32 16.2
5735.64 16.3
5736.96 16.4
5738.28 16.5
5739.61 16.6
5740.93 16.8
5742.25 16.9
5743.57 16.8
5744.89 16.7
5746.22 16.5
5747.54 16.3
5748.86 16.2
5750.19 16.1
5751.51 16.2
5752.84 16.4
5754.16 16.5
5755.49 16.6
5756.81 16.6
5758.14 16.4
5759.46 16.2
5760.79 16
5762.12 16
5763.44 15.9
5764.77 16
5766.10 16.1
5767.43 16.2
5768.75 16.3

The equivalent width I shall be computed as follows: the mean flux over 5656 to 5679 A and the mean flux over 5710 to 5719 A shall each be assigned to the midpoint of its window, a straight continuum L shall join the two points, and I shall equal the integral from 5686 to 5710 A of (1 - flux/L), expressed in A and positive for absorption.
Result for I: 1.05 A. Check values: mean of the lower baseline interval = 15.7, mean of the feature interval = 15.5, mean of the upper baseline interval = 16.4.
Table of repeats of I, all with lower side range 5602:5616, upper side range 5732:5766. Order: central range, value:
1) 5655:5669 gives 0.55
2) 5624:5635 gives 0.58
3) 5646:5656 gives 0.40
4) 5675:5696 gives 0.56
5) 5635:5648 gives 0.90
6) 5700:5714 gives 0.86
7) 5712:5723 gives -0.54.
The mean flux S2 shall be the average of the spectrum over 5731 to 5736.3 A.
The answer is 16.2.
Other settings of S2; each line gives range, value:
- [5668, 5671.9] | 15.7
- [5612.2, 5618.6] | 16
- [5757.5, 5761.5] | 16.2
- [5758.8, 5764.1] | 16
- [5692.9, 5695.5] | 16.2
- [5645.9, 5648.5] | 14.9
